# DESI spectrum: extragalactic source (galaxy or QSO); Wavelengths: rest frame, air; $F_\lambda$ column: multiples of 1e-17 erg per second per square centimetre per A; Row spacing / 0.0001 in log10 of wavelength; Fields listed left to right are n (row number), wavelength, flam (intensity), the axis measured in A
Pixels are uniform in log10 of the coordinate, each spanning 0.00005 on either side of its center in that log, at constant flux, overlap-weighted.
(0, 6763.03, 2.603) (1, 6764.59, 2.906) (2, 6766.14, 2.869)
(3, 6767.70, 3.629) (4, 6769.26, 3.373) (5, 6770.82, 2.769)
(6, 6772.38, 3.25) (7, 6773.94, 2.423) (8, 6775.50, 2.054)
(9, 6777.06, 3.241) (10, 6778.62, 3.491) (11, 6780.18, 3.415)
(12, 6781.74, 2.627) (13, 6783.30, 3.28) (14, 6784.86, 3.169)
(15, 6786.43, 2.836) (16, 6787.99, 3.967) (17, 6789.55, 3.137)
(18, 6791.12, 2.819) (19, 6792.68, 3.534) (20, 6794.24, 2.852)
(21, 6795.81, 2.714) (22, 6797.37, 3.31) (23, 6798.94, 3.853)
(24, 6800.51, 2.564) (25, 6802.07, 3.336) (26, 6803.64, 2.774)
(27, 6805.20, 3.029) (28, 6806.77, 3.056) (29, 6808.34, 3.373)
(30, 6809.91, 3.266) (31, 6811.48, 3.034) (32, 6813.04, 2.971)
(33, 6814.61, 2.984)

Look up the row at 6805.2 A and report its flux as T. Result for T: 3.029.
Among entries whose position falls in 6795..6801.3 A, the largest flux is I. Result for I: 3.853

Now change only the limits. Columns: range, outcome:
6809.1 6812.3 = 3.266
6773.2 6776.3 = 2.423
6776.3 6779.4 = 3.491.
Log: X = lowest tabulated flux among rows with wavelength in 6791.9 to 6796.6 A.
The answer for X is 2.714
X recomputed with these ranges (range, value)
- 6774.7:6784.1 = 2.054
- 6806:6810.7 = 3.056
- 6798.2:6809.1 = 2.564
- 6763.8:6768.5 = 2.869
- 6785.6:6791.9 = 2.819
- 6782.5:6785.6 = 3.169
